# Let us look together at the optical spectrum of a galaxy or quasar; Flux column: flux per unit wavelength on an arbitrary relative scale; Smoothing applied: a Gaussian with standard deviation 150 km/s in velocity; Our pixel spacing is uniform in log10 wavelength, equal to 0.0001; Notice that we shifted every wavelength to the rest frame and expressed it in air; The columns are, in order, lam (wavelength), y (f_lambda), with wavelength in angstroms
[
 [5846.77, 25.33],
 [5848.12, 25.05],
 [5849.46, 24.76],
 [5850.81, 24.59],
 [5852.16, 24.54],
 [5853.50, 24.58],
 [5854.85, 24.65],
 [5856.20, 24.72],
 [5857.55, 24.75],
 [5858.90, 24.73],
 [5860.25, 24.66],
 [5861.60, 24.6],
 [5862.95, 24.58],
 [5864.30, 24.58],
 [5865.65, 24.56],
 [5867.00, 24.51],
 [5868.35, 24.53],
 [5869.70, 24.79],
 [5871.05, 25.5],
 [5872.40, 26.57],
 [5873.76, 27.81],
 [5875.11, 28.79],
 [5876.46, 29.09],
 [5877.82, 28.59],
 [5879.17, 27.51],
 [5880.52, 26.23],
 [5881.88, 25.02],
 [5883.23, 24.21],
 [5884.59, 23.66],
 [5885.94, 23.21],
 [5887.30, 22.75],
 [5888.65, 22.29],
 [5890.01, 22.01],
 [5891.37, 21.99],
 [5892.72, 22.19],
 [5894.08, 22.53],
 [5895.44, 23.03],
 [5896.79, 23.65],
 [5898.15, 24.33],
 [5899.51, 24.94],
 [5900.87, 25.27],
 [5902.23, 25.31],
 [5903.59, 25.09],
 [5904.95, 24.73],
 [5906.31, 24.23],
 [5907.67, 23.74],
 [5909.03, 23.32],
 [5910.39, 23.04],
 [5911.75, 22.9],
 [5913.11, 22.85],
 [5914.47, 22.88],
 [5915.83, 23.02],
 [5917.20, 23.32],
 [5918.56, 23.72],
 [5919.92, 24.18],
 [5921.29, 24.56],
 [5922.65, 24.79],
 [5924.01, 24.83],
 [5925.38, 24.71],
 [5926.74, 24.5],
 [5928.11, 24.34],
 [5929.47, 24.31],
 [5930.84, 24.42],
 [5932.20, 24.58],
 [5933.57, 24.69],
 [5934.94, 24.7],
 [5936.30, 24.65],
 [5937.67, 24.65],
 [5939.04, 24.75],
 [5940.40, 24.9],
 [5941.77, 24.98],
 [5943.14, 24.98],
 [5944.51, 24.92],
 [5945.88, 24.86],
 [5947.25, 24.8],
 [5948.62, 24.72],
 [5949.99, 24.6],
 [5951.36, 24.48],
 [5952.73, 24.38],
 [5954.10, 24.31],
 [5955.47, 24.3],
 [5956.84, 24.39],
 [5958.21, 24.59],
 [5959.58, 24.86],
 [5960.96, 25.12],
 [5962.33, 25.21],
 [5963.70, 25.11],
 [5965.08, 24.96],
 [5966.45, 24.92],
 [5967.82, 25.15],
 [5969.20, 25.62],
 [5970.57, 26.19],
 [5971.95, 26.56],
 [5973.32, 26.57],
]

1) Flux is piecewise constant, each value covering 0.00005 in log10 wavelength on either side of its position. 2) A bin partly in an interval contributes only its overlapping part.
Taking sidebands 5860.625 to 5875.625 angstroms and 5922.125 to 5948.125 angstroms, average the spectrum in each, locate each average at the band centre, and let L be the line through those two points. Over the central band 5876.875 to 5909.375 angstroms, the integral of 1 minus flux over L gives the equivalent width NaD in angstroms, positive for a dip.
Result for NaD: 1.3 angstroms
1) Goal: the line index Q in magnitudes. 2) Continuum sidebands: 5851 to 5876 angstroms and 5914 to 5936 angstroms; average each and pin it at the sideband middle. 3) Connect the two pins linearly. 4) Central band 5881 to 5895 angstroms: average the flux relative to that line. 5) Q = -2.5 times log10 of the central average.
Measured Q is 0.08 mag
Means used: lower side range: 25.2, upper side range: 24.2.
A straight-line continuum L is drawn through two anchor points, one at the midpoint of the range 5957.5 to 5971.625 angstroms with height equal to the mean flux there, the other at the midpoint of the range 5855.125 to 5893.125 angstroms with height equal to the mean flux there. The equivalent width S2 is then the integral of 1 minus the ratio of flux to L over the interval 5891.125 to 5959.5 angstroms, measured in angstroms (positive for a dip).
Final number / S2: 2.39 angstroms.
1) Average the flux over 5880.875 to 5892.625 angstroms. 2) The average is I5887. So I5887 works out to 23.2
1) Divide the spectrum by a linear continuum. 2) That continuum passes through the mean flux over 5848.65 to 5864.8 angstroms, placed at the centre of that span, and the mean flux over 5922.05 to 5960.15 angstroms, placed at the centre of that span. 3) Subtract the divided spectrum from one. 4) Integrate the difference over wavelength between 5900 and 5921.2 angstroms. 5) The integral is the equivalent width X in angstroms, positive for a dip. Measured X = 0.7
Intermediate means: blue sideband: 24.7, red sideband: 24.6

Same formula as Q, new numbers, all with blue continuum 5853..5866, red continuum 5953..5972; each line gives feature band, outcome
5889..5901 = 0.07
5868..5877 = -0.09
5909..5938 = 0.04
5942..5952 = 0.01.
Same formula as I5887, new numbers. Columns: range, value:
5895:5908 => 24.5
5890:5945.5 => 24.1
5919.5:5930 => 24.5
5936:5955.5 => 24.7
